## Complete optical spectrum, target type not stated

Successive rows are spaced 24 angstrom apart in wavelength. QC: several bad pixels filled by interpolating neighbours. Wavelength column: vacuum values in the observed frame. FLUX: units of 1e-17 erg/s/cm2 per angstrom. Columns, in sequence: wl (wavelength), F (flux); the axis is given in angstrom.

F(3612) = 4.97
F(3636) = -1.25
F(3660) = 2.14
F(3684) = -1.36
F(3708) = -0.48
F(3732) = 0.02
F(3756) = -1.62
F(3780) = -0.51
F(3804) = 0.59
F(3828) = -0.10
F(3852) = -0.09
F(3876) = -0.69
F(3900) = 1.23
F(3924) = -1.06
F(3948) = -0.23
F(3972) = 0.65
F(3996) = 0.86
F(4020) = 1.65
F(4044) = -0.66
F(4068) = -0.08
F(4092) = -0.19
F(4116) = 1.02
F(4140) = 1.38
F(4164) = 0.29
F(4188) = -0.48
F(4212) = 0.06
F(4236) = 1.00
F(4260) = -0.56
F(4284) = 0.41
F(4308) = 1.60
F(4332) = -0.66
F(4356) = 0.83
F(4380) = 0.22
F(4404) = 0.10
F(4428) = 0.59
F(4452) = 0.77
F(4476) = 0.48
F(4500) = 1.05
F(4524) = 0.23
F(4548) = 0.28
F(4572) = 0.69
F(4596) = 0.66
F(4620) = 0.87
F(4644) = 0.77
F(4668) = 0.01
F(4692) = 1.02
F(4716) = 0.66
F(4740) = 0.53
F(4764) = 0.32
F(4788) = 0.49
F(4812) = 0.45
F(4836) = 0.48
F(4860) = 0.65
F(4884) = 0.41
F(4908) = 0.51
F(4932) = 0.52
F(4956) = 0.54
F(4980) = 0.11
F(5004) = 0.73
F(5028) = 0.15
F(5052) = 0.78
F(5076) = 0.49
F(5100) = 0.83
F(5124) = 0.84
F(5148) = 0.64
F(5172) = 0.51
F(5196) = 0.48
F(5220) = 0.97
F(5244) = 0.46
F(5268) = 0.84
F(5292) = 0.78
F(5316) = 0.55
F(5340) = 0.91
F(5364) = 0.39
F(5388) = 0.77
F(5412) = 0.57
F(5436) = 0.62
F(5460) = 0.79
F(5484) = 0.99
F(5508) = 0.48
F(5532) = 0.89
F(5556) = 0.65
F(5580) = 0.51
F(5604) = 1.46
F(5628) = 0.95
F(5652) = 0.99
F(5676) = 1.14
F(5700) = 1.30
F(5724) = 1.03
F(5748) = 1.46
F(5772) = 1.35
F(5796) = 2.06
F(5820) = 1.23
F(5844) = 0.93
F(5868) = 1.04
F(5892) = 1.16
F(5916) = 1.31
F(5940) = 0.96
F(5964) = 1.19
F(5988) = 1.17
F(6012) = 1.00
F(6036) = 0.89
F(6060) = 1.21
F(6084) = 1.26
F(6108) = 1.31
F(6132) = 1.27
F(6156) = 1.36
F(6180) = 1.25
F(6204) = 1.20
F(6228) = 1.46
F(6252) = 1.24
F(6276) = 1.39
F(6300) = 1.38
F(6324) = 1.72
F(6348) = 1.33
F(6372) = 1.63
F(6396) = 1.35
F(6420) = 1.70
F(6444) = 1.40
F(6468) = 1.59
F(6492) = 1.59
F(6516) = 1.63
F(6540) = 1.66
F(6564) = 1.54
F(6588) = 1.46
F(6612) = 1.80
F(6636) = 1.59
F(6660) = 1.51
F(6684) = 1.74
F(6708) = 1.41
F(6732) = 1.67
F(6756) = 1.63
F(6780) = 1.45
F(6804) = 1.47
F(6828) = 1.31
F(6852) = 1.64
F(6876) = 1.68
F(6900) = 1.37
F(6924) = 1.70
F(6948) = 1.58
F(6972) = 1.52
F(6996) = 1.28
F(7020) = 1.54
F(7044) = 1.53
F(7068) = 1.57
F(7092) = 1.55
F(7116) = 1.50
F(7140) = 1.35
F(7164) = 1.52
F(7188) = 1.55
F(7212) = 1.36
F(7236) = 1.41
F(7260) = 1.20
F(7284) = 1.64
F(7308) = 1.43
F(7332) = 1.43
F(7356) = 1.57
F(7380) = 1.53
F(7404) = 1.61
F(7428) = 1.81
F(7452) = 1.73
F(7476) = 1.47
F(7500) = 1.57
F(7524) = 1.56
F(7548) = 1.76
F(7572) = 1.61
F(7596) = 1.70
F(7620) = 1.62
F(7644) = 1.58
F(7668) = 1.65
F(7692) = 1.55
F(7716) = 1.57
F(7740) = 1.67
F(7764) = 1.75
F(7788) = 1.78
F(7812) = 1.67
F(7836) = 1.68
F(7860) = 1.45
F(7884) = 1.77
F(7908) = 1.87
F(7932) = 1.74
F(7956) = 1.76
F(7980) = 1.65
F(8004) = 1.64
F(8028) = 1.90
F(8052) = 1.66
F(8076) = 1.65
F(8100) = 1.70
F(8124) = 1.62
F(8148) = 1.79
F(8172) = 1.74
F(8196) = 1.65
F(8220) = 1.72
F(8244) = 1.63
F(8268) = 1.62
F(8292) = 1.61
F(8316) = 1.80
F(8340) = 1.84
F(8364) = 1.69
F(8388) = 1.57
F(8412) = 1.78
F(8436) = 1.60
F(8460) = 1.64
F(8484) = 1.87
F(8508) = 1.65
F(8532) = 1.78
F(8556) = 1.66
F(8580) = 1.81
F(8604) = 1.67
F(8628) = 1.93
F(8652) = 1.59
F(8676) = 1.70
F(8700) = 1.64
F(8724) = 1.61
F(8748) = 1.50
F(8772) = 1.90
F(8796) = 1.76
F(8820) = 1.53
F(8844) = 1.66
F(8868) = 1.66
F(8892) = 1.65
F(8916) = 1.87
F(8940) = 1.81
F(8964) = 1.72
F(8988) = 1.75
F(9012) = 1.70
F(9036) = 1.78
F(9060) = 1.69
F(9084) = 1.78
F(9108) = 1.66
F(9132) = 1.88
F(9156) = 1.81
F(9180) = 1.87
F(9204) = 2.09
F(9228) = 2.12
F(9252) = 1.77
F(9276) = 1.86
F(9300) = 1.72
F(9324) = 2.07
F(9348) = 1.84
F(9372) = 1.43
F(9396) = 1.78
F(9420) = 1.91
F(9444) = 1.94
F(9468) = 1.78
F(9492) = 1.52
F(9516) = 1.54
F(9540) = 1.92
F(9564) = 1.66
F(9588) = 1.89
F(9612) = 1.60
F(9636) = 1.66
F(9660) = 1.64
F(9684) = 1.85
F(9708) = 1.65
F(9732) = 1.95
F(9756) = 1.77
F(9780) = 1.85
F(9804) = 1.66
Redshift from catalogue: 0.402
